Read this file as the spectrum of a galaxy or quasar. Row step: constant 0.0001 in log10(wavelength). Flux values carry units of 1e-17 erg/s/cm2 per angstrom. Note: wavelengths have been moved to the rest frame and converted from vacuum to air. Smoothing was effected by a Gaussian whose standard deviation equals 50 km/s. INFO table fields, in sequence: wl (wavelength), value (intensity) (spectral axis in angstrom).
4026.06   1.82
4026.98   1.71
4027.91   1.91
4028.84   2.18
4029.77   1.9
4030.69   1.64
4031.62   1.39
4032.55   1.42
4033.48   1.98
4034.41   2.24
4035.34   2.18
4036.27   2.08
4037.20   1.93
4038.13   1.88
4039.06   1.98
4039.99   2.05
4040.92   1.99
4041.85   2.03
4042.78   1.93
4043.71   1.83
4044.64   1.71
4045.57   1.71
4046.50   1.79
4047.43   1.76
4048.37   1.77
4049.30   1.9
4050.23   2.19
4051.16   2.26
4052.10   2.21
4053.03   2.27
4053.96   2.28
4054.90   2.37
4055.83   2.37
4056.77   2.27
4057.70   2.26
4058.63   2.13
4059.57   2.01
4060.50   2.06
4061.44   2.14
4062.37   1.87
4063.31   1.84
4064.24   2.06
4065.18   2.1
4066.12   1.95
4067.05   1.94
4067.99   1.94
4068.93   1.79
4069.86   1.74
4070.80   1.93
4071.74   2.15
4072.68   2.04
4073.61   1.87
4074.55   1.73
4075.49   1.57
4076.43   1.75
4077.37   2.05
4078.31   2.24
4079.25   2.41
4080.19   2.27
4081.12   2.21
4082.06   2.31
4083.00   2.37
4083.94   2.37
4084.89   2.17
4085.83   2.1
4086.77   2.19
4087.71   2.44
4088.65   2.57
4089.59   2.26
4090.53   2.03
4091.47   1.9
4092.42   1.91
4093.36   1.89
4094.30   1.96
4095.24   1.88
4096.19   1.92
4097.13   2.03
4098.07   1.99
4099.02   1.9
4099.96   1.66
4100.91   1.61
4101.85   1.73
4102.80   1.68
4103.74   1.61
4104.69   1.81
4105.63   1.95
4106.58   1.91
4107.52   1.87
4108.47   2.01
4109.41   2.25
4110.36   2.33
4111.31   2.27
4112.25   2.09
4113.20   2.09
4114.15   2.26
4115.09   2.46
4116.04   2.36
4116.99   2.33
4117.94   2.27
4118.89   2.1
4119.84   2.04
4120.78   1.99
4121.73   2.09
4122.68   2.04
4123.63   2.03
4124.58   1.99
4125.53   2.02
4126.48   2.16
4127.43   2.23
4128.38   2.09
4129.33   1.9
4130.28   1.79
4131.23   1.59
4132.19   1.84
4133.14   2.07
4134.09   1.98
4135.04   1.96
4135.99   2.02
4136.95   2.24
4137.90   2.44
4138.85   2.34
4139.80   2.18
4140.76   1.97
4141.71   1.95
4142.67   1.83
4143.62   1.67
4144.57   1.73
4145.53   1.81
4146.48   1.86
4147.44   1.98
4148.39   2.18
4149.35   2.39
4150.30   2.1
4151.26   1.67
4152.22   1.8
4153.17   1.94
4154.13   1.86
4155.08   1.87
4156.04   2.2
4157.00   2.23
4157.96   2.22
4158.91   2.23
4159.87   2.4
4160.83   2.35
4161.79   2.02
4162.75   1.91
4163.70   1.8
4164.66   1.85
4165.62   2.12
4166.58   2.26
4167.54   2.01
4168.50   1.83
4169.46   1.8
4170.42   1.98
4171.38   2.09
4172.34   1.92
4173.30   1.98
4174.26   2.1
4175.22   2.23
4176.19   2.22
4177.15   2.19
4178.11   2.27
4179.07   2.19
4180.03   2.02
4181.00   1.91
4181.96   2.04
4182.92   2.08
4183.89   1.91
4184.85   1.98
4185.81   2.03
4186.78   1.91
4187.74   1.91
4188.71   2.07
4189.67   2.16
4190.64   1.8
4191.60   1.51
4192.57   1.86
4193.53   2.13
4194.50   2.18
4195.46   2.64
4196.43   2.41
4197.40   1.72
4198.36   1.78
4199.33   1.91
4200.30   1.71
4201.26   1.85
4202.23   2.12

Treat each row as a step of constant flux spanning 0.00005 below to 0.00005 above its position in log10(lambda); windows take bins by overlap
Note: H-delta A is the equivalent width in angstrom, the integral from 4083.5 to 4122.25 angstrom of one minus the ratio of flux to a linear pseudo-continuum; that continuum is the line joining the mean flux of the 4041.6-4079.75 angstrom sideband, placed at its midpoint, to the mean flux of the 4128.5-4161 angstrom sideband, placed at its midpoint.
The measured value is -0.9 angstrom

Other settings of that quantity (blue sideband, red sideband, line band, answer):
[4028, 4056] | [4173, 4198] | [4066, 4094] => -1.1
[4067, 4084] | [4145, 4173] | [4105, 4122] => -1.0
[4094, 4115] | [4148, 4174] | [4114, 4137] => -1.0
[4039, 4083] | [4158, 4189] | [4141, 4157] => 0.9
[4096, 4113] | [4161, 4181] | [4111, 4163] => -2.1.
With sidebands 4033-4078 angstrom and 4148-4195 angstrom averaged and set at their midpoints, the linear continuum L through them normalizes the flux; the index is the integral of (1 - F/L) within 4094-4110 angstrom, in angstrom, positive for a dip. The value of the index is 1.1 angstrom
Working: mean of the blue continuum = 2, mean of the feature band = 1.87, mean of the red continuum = 2.03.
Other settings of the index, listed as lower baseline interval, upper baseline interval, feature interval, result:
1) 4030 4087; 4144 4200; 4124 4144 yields 0.07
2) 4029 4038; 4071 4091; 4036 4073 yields -0.37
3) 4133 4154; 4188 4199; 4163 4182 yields -0.26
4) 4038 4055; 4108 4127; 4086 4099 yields 0.19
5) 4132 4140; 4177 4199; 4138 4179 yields 0.92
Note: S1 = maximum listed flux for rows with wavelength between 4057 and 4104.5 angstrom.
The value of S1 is 2.57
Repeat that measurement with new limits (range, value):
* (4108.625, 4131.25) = 2.46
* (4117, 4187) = 2.44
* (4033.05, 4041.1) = 2.24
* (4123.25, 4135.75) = 2.23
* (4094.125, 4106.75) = 2.03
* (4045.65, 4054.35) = 2.28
